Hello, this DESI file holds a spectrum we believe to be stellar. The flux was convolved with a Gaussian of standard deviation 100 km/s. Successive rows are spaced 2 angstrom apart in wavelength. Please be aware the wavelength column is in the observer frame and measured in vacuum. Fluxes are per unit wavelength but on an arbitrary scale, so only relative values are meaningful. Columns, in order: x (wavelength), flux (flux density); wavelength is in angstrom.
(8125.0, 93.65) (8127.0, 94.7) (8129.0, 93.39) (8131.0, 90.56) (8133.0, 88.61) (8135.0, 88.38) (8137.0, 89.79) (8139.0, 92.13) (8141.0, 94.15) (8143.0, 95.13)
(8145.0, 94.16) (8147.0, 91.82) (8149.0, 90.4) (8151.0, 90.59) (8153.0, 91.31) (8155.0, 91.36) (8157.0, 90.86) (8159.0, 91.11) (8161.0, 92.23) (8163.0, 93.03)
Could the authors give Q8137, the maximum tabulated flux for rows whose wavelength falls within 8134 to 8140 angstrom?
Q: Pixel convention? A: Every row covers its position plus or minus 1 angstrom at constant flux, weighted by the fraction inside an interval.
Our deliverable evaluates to 92.13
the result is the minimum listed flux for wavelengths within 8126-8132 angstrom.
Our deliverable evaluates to 90.56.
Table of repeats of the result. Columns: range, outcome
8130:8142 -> 88.38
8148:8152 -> 90.4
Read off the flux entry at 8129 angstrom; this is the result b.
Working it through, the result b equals 93.39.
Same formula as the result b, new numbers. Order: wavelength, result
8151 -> 90.59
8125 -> 93.65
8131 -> 90.56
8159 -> 91.11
